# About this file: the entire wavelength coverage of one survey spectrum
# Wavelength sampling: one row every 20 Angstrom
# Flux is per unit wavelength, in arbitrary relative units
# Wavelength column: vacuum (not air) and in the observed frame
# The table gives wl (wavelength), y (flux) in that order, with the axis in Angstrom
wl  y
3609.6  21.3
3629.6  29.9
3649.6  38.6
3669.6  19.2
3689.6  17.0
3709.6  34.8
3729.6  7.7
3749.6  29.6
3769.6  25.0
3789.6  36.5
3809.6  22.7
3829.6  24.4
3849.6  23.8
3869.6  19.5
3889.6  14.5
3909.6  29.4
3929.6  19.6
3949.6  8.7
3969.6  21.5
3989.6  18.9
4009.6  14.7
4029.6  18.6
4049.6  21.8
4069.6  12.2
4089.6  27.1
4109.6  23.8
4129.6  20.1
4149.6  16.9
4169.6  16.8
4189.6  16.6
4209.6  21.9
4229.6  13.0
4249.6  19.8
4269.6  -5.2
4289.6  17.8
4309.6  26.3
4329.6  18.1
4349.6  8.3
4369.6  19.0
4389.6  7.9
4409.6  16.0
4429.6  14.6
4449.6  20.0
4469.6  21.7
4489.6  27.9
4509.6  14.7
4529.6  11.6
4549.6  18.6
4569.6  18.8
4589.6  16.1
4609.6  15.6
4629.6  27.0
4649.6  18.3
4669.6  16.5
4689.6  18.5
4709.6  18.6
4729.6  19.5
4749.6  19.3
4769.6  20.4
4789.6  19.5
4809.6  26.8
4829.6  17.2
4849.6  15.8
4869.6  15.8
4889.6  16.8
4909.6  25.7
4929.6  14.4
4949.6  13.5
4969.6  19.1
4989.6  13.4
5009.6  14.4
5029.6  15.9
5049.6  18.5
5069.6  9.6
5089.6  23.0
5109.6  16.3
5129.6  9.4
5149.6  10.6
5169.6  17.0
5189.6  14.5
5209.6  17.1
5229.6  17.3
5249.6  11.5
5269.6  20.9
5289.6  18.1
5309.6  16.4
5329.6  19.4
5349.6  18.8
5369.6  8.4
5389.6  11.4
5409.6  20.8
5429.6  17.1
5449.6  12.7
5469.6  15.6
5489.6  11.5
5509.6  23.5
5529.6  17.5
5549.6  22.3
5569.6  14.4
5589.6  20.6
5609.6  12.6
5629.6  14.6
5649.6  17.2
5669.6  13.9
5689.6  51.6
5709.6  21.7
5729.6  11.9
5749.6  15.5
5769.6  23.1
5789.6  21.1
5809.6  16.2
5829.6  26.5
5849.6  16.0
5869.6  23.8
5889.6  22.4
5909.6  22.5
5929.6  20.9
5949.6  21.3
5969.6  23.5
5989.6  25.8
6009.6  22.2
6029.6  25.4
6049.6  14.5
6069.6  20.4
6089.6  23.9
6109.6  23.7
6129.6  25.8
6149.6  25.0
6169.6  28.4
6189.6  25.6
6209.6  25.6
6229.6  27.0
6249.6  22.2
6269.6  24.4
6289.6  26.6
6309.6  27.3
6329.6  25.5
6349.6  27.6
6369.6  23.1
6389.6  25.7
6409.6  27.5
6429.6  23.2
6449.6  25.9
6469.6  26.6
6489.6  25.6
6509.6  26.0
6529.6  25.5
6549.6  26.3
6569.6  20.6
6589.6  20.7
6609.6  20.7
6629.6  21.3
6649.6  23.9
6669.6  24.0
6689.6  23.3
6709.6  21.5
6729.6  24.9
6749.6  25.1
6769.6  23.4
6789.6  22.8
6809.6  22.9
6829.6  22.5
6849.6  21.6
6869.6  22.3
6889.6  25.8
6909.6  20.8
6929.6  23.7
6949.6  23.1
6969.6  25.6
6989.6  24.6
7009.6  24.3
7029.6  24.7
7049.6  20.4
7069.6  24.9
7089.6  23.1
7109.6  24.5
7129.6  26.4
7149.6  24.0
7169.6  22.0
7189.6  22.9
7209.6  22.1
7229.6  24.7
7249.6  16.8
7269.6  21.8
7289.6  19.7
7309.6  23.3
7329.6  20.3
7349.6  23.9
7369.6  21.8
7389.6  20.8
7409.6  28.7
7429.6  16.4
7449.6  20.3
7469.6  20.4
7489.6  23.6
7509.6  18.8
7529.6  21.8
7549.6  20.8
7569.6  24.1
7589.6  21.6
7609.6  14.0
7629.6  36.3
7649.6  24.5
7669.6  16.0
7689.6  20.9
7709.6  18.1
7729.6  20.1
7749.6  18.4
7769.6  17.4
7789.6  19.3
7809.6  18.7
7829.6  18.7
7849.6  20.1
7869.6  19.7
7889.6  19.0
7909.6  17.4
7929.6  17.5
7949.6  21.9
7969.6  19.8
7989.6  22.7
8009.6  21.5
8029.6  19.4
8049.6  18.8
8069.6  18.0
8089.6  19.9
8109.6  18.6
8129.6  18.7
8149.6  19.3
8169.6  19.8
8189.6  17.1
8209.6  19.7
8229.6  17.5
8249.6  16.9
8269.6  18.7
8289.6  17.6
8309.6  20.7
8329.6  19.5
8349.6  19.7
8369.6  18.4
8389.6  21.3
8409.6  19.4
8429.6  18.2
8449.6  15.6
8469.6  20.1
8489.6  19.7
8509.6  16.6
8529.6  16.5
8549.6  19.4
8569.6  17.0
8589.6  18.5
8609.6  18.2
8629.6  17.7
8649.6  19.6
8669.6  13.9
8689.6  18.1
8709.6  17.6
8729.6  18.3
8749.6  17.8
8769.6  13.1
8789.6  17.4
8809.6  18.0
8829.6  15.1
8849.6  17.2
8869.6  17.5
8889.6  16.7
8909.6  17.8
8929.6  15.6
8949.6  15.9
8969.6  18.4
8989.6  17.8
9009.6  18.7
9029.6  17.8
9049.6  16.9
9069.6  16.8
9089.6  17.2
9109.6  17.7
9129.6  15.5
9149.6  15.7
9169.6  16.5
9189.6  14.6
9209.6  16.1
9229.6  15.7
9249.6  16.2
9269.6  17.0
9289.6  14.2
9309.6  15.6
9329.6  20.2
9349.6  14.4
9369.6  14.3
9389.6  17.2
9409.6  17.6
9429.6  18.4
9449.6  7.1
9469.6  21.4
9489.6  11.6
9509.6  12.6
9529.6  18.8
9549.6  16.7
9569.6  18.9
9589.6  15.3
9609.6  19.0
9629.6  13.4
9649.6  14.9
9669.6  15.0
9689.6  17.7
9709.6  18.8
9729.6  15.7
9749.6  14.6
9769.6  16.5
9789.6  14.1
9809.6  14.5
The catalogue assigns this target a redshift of 0.52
